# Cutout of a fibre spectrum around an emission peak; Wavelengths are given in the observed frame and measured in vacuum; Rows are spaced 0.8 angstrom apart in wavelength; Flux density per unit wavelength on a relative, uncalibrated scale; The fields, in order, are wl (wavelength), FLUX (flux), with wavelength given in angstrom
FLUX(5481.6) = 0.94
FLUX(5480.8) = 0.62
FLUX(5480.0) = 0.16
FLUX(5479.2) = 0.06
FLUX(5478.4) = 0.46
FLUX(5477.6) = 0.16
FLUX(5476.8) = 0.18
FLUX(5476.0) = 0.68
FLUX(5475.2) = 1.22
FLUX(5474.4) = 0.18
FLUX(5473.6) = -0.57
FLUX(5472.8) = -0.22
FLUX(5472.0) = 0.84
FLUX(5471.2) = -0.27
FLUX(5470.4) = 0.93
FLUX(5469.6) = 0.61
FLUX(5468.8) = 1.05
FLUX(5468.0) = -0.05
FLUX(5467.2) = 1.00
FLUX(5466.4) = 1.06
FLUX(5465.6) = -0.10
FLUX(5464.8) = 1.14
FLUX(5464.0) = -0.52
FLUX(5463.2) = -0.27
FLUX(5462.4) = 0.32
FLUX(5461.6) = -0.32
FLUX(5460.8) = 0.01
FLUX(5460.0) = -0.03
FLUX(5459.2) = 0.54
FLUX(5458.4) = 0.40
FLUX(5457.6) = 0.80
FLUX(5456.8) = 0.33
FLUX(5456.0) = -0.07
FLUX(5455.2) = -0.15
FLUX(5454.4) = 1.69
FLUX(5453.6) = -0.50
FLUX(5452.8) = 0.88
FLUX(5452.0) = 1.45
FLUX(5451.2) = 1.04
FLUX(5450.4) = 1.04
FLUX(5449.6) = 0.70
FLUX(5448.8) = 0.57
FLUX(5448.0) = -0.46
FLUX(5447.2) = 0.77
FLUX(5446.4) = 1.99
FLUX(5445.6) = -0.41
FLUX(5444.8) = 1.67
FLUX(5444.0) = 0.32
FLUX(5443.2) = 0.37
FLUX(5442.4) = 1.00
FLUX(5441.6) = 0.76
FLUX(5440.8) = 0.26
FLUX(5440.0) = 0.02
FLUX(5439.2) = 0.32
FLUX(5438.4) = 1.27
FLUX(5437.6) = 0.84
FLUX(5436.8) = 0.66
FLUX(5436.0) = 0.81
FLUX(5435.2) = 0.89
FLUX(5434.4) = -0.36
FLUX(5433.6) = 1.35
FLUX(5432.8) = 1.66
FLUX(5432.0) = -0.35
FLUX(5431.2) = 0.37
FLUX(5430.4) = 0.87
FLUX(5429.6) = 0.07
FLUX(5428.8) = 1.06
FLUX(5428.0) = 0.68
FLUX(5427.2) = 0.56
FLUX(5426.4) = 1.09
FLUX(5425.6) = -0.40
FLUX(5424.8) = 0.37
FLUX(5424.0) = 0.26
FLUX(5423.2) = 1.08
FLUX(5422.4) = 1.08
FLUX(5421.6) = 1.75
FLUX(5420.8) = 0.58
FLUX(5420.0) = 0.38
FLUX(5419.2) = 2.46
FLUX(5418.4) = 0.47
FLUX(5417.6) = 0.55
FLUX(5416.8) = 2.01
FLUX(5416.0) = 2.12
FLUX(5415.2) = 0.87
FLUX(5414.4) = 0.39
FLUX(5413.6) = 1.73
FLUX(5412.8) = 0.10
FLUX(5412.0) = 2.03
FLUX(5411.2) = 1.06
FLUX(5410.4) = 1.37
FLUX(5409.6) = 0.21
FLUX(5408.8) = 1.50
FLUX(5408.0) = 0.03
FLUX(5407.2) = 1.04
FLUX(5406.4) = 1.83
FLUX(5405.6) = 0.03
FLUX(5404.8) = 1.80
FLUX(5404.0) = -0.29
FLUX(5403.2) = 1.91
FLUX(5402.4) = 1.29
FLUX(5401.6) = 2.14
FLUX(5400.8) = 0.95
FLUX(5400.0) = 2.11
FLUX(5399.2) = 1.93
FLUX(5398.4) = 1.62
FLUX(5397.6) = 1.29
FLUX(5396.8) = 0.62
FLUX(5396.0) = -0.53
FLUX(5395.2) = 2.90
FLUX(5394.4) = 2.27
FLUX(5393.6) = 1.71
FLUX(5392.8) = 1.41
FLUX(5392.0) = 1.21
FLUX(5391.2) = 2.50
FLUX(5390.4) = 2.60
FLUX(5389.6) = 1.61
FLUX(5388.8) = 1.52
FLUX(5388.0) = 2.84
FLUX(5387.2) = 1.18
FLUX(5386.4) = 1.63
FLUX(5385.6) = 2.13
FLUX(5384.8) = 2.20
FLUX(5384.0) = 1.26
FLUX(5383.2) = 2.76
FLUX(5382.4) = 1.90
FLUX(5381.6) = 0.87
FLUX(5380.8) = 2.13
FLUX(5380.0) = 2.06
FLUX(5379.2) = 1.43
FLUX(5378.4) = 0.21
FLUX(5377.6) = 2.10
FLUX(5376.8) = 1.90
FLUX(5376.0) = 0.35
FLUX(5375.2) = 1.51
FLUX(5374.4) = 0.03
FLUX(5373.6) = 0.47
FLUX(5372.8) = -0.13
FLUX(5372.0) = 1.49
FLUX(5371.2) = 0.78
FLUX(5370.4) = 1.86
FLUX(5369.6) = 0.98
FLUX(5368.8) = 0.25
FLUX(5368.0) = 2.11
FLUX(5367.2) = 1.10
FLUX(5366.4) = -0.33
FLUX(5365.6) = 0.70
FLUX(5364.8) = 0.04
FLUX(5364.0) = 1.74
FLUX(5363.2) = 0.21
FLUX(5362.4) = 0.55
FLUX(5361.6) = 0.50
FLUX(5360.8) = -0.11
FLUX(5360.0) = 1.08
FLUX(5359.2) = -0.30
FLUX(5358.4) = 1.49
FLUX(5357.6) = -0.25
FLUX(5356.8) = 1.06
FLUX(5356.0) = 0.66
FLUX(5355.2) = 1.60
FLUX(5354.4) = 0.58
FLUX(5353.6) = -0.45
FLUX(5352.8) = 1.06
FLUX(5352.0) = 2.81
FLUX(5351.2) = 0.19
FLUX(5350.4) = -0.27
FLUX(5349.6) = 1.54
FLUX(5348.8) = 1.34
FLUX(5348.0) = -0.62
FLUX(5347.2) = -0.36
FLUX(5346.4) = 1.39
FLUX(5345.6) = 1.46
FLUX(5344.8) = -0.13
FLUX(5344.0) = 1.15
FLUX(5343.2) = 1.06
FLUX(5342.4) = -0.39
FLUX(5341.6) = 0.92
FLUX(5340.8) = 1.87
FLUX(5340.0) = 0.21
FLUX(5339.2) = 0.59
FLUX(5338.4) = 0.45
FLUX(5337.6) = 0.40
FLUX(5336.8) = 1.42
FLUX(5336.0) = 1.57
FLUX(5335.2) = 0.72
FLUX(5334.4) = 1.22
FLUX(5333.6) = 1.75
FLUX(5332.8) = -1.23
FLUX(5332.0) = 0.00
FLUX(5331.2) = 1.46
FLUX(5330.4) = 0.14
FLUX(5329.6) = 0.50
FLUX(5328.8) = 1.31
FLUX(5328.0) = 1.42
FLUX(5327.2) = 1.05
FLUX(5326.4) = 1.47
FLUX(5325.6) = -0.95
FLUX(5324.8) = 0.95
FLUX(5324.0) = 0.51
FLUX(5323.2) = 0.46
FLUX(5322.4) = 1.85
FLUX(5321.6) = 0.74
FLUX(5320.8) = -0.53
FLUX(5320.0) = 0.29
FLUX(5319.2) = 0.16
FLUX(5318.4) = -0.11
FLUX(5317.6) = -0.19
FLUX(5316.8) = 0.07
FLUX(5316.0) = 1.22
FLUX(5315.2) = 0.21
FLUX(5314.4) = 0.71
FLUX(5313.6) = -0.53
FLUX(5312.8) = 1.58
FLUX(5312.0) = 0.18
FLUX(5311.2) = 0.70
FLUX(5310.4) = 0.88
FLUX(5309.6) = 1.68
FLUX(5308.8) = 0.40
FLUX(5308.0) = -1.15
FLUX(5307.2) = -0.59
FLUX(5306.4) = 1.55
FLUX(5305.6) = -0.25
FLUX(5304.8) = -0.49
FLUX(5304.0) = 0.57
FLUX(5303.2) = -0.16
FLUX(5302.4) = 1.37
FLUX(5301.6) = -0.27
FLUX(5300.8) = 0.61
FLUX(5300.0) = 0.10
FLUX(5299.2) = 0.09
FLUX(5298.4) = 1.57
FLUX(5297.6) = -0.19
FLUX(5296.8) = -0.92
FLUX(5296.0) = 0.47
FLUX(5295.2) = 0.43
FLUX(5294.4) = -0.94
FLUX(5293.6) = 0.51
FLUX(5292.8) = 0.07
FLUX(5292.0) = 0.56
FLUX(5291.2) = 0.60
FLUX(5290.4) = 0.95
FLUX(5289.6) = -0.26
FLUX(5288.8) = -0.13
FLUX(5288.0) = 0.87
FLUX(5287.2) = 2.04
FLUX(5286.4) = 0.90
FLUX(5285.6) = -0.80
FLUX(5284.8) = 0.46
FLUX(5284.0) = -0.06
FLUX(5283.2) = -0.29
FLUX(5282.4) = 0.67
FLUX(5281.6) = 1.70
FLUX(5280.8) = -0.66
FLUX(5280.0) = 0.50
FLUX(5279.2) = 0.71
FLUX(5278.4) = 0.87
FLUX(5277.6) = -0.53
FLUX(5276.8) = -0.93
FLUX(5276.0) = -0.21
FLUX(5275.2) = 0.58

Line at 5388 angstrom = C IV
